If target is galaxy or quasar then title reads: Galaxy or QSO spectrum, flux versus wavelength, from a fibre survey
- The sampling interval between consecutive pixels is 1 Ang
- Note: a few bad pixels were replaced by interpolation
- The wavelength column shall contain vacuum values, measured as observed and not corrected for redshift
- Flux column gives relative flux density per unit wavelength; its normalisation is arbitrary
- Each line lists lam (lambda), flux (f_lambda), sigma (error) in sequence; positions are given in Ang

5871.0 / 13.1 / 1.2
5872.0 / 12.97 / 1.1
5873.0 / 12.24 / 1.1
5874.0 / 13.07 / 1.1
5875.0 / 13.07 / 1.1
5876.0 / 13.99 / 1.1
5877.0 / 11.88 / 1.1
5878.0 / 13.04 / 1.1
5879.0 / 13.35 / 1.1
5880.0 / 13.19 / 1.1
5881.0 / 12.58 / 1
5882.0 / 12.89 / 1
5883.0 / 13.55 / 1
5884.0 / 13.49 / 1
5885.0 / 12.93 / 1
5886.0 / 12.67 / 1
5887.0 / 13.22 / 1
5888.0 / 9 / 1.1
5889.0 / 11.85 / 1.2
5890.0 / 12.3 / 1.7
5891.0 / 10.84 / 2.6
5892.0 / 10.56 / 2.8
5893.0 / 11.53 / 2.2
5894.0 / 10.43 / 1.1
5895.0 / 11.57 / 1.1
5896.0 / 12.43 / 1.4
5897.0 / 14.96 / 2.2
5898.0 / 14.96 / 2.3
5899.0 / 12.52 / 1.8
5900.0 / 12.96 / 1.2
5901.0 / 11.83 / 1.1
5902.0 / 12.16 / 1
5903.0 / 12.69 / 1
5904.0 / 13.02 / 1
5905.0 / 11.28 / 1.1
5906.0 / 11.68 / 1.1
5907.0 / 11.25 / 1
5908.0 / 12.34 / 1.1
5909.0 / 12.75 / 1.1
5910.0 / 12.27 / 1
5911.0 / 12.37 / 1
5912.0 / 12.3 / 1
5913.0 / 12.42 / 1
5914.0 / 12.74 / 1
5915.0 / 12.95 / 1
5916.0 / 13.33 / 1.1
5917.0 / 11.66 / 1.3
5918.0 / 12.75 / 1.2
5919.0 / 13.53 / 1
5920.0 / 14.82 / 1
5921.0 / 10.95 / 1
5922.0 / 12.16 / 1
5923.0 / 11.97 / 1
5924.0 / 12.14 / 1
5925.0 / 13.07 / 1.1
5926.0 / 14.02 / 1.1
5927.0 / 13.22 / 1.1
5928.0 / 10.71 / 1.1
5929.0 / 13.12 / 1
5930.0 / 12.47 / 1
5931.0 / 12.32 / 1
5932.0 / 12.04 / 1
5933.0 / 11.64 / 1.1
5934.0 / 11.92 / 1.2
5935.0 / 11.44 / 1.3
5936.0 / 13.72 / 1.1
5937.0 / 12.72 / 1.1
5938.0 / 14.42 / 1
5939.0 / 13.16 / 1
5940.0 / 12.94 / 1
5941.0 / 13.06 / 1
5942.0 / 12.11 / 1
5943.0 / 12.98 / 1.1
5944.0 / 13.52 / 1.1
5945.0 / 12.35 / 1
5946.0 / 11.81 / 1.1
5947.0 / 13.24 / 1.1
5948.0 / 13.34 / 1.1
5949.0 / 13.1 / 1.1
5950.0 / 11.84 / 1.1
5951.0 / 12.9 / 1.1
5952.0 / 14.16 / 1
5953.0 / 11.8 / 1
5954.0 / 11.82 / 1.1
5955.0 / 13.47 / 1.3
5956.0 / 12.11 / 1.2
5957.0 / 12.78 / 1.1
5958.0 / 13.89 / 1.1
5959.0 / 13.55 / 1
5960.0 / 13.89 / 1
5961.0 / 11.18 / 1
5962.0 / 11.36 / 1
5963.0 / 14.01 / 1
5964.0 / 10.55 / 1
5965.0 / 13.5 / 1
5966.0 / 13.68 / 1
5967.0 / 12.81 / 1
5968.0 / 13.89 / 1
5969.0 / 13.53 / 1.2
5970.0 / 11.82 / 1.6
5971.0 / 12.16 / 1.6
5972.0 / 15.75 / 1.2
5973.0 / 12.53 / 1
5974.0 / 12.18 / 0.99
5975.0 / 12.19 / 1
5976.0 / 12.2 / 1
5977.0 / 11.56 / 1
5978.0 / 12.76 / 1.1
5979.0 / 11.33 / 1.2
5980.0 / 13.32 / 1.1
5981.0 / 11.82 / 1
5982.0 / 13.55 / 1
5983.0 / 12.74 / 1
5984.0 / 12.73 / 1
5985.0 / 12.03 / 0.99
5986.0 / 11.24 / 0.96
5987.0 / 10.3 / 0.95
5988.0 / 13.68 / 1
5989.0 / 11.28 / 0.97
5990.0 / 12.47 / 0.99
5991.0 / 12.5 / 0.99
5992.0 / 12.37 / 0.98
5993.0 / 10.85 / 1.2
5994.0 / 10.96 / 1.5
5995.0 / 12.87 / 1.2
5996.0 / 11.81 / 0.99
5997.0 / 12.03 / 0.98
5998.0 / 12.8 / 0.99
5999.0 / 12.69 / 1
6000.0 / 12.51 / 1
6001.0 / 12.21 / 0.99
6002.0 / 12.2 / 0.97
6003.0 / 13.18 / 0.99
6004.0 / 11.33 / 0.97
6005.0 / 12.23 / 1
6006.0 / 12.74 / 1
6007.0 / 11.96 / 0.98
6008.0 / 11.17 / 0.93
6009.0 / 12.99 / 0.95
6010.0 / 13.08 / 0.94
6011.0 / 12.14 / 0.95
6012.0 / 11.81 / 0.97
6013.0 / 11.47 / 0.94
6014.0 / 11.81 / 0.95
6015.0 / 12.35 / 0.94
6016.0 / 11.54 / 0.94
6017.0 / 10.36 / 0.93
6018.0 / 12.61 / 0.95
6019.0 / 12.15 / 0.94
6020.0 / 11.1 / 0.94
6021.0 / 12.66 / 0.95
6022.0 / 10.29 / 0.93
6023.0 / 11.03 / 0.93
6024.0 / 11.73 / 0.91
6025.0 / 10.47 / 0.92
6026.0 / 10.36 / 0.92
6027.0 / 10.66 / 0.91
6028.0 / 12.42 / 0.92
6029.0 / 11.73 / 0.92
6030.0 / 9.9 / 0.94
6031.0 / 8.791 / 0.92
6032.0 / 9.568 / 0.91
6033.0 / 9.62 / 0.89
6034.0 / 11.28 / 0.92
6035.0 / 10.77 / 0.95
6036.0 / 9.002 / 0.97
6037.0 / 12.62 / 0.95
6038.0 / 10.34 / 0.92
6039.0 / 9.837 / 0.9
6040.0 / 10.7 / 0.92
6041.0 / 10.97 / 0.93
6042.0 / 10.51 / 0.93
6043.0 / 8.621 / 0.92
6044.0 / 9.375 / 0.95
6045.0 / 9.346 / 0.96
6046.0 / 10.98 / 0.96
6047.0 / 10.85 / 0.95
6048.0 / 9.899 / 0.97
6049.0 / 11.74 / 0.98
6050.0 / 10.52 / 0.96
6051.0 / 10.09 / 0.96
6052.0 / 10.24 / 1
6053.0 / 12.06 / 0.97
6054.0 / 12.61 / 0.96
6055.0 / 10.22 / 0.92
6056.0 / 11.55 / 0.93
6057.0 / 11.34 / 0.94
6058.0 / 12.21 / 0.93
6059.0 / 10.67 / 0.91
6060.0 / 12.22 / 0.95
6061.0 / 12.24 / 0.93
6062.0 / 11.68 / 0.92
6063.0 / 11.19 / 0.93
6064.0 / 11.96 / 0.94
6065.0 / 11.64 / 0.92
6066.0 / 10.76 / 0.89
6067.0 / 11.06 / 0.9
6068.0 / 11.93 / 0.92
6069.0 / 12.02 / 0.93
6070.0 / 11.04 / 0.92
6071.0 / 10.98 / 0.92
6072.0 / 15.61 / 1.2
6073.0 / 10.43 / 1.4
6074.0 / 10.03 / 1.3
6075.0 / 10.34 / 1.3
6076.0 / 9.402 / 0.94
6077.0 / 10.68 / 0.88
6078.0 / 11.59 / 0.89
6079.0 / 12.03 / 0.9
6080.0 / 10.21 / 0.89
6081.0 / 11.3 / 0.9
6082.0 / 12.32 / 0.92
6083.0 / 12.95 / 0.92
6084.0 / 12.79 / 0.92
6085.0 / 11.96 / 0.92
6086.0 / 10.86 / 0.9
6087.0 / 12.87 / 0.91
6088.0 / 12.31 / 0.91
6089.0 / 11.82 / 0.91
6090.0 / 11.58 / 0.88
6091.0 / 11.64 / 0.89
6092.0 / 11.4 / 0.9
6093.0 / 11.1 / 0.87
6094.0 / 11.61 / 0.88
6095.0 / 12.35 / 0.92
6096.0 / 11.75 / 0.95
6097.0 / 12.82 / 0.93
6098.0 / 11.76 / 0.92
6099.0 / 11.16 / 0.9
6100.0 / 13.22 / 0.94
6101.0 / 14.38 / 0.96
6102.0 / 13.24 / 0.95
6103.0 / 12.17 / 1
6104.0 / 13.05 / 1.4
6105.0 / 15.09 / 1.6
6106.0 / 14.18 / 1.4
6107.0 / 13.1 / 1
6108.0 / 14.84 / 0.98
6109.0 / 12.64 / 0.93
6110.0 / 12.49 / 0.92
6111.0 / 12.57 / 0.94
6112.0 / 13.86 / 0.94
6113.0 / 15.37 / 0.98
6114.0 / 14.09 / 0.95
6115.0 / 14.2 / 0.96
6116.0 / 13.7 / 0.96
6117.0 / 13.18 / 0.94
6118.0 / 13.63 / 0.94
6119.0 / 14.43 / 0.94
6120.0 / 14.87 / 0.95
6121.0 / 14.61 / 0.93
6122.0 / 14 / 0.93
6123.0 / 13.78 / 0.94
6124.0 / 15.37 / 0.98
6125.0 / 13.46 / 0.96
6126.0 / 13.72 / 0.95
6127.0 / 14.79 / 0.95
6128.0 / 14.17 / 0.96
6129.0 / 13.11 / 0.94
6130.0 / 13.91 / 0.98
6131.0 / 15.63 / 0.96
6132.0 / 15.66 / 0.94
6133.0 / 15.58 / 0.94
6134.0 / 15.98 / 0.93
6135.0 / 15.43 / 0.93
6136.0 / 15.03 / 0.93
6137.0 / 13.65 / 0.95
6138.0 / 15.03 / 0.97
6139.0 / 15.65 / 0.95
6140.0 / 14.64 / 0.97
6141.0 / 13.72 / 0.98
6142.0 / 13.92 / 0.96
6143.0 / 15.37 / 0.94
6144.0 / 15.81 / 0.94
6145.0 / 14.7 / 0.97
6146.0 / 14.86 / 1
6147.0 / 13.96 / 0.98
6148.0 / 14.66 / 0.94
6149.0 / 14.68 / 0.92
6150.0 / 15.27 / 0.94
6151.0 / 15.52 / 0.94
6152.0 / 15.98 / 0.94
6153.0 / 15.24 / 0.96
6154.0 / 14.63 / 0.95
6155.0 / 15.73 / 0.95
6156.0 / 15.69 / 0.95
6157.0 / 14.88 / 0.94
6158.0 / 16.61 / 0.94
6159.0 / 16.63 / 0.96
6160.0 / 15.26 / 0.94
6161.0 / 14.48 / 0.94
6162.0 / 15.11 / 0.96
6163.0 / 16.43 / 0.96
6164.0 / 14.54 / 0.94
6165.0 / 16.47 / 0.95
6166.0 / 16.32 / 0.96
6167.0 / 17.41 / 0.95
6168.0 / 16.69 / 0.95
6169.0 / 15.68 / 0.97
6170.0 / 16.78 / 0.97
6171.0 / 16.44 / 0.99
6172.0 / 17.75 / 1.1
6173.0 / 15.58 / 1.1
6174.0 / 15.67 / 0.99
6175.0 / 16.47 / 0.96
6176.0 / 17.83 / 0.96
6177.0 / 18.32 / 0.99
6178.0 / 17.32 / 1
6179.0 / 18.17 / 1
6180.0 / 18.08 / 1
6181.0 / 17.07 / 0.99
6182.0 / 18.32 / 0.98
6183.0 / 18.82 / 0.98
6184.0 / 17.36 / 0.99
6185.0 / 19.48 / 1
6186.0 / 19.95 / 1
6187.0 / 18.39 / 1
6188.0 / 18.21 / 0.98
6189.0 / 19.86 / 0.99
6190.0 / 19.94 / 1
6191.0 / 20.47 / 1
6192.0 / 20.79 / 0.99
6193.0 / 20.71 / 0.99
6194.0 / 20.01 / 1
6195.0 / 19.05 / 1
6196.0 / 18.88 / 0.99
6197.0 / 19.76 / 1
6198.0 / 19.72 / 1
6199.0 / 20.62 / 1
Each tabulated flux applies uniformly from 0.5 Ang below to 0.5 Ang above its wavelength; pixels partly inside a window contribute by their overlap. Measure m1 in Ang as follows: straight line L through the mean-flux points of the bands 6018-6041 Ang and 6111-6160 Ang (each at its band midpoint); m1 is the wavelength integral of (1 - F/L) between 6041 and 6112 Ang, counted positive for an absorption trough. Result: 4.8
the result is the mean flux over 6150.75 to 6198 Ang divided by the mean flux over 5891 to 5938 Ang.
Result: 1.40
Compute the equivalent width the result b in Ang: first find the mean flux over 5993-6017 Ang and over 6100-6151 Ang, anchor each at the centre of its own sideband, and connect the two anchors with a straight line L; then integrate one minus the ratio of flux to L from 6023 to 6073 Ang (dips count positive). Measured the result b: 7.5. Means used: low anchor 12.1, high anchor 14.3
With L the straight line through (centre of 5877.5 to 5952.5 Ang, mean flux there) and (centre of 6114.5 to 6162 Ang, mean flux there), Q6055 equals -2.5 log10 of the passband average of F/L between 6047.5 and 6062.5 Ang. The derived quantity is 0.23 mag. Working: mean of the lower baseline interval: 12.6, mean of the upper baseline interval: 14.8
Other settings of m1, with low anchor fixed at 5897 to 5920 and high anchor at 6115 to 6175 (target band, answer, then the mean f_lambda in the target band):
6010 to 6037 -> 5.28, 11.1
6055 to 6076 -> 4.14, 11.5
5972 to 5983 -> 0.69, 12.5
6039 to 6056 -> 4.27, 10.6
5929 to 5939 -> 0.25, 12.6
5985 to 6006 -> 2.26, 12.1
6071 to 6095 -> 4.75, 11.6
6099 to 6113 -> 1.21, 13.4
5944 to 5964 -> 0.58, 12.7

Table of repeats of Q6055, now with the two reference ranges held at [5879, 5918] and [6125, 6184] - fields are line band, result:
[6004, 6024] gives 0.17 mag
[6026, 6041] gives 0.32 mag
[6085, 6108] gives 0.20 mag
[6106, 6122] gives 0.10 mag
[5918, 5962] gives 0.02 mag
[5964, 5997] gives 0.09 mag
